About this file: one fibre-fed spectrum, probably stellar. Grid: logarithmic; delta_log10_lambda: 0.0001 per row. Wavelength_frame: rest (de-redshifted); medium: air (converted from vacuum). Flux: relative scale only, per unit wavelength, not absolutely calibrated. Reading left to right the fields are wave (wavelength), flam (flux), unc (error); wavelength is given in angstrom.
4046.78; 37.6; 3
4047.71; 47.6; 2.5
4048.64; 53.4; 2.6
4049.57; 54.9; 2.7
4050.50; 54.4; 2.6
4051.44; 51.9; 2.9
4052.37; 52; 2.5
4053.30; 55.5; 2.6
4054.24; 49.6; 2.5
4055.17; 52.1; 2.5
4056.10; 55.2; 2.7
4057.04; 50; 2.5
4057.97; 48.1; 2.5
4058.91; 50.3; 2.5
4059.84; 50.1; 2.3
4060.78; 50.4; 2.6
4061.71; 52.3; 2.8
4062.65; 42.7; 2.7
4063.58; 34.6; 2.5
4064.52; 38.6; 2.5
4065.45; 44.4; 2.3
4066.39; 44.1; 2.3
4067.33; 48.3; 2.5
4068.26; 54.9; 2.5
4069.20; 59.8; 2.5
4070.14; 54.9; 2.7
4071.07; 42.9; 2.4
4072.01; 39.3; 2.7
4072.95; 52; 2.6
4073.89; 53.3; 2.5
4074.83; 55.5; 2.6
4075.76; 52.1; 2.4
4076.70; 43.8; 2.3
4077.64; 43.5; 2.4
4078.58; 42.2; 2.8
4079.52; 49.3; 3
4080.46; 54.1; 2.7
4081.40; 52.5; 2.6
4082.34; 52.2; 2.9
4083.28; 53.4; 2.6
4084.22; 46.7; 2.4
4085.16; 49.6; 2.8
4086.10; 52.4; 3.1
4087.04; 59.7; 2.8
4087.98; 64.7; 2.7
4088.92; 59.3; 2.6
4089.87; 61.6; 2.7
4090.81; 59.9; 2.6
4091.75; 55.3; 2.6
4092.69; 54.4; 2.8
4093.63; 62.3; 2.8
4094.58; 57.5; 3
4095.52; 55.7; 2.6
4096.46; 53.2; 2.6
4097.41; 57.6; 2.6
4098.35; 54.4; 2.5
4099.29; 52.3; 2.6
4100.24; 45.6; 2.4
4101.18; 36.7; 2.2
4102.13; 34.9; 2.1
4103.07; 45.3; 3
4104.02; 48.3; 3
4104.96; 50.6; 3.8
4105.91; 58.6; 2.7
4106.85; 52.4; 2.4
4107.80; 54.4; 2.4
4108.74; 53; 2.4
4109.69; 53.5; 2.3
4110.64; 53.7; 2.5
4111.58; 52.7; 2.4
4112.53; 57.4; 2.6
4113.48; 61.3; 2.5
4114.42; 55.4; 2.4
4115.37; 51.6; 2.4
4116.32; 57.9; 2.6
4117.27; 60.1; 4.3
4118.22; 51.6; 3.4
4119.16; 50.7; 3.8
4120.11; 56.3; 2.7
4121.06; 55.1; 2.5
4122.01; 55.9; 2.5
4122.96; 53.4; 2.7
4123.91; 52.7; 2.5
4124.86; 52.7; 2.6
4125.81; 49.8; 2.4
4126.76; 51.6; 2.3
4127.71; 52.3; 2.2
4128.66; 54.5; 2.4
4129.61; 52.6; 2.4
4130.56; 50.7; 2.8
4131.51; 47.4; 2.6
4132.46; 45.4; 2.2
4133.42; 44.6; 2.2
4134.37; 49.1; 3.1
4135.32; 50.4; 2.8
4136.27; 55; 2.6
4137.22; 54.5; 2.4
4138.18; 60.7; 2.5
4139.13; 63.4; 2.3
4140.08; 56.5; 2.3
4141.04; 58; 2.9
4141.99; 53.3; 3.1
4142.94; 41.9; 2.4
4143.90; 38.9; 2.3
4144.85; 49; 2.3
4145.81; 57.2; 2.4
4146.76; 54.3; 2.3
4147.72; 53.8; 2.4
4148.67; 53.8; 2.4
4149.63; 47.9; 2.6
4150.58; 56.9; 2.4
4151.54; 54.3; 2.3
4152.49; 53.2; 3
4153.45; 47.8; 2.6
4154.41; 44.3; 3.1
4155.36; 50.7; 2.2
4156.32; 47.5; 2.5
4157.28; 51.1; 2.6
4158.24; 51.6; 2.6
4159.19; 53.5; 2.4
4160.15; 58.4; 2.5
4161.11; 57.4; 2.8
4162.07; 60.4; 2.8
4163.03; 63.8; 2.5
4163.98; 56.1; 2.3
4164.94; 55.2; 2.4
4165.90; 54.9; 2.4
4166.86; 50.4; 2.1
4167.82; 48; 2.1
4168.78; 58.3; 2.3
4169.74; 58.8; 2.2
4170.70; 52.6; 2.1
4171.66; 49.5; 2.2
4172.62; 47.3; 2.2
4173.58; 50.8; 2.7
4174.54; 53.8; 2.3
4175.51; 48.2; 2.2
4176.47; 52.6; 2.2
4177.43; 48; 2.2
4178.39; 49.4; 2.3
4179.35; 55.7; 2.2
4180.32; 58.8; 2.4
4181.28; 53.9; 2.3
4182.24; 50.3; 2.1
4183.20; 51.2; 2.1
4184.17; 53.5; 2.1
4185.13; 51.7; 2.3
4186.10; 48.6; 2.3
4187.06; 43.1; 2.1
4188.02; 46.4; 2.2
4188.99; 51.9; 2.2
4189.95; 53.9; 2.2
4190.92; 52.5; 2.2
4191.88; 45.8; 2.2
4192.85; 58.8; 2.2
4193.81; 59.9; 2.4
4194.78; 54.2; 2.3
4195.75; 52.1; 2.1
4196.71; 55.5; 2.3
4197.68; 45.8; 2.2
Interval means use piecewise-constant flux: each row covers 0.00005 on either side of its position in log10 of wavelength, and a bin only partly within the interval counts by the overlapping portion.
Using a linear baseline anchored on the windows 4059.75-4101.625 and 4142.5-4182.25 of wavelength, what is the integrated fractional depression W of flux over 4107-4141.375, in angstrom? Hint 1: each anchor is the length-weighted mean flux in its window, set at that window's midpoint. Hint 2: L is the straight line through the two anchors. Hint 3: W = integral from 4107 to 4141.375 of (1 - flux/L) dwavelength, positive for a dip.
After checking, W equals -1.3 angstrom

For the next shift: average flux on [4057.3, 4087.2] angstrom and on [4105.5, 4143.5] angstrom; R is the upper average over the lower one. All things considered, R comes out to 1.09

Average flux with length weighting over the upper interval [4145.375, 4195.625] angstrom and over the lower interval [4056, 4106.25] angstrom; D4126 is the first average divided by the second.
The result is 1.04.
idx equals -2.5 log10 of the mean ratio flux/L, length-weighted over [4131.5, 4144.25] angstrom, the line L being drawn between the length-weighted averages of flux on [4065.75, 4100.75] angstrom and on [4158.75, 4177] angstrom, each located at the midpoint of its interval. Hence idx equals 0.04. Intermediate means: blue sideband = 52.7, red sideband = 54.2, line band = 51.6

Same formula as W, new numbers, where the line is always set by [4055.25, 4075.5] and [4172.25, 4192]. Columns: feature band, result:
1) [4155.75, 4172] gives -1.28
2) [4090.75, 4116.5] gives -1.78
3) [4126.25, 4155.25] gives -0.92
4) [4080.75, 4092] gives -1.47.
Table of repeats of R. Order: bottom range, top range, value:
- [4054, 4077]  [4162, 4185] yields 1.09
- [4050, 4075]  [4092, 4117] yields 1.07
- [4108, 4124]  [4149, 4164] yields 0.97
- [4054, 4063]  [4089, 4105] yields 1.04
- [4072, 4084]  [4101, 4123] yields 1.06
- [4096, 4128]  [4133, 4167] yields 1.01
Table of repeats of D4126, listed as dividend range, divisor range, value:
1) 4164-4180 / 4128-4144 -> 1.01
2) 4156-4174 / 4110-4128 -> 0.99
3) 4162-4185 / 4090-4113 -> 1.01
